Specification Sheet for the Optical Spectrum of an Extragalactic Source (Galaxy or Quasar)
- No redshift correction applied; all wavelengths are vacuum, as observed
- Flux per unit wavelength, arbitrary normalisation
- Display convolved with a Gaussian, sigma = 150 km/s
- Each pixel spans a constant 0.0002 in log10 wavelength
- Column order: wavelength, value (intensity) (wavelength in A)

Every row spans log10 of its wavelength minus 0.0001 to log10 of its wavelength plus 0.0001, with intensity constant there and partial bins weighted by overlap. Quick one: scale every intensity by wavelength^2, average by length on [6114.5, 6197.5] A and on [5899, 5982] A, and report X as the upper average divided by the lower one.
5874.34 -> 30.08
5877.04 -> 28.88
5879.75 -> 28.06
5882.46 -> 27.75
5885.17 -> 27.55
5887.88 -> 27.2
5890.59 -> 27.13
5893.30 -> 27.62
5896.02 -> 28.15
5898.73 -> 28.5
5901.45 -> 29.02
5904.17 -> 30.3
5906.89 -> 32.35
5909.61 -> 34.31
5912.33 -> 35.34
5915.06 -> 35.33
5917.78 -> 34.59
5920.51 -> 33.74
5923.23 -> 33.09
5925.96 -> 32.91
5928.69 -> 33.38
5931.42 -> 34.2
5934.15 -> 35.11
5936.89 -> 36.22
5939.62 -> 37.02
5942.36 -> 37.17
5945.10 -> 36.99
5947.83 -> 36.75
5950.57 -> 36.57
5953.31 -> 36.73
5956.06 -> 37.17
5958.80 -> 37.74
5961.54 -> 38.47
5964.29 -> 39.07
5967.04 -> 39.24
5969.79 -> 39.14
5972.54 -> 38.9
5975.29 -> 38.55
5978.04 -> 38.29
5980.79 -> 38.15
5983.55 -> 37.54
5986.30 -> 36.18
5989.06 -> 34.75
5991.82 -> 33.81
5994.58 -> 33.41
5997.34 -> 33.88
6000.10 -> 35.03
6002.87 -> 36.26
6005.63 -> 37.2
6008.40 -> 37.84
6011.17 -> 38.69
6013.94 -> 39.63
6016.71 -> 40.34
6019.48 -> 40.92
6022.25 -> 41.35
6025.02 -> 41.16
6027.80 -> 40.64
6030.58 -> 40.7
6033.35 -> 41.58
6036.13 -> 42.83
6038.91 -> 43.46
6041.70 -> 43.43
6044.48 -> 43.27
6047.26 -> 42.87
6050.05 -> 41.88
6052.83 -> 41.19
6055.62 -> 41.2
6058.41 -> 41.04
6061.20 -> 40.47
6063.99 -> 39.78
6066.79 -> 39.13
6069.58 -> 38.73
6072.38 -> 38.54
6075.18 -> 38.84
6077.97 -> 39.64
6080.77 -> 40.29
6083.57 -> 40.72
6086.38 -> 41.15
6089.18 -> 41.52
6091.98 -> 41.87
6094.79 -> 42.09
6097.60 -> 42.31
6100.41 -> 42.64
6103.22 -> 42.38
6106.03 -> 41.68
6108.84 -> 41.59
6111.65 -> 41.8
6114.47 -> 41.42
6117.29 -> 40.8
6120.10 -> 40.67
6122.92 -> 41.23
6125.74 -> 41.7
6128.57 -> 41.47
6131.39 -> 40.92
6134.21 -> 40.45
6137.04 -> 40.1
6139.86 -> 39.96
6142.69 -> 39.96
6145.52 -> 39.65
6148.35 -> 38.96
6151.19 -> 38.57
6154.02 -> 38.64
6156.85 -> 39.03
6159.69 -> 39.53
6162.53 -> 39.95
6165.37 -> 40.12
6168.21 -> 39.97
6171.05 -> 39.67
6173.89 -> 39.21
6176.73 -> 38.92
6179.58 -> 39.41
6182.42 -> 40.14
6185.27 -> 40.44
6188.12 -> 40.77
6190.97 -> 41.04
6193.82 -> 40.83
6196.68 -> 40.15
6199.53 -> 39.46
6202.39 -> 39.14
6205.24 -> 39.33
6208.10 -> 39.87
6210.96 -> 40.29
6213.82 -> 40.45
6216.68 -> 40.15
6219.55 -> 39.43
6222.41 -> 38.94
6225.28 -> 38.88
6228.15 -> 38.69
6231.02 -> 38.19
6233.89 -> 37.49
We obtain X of 1.20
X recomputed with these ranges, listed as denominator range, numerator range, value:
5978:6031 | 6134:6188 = 1.11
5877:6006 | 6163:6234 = 1.26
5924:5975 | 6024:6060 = 1.17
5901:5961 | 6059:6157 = 1.23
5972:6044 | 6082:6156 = 1.10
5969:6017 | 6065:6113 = 1.14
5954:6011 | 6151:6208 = 1.14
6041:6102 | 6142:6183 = 0.99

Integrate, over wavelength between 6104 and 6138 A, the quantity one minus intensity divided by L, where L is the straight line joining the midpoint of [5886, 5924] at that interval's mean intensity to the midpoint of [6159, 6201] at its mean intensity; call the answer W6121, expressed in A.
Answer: -2.8 A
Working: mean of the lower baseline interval 31.1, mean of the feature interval 41.2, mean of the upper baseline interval 40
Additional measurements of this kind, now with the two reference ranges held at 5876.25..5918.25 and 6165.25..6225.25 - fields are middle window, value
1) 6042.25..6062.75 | -3.85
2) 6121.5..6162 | -2.04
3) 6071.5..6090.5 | -2.12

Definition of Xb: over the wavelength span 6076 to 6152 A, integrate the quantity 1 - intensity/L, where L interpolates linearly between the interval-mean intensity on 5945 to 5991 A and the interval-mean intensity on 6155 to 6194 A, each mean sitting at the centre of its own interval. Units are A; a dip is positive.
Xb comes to -3.3 A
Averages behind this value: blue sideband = 37.6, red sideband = 39.9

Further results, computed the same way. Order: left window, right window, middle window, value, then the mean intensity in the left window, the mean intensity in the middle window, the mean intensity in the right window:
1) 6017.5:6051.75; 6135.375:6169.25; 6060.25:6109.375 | 0.2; 42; 40.7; 39.5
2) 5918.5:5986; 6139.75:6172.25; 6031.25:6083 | -3.9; 36.7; 41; 39.5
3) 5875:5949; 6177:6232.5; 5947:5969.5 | -3.0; 32.2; 37.8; 39.7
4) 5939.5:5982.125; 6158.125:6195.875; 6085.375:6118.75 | -2.1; 37.9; 41.8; 40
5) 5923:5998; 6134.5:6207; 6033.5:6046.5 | -1.8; 36.5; 43.1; 39.7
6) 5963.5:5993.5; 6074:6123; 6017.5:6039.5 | -1.3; 37.5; 41.5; 41.3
